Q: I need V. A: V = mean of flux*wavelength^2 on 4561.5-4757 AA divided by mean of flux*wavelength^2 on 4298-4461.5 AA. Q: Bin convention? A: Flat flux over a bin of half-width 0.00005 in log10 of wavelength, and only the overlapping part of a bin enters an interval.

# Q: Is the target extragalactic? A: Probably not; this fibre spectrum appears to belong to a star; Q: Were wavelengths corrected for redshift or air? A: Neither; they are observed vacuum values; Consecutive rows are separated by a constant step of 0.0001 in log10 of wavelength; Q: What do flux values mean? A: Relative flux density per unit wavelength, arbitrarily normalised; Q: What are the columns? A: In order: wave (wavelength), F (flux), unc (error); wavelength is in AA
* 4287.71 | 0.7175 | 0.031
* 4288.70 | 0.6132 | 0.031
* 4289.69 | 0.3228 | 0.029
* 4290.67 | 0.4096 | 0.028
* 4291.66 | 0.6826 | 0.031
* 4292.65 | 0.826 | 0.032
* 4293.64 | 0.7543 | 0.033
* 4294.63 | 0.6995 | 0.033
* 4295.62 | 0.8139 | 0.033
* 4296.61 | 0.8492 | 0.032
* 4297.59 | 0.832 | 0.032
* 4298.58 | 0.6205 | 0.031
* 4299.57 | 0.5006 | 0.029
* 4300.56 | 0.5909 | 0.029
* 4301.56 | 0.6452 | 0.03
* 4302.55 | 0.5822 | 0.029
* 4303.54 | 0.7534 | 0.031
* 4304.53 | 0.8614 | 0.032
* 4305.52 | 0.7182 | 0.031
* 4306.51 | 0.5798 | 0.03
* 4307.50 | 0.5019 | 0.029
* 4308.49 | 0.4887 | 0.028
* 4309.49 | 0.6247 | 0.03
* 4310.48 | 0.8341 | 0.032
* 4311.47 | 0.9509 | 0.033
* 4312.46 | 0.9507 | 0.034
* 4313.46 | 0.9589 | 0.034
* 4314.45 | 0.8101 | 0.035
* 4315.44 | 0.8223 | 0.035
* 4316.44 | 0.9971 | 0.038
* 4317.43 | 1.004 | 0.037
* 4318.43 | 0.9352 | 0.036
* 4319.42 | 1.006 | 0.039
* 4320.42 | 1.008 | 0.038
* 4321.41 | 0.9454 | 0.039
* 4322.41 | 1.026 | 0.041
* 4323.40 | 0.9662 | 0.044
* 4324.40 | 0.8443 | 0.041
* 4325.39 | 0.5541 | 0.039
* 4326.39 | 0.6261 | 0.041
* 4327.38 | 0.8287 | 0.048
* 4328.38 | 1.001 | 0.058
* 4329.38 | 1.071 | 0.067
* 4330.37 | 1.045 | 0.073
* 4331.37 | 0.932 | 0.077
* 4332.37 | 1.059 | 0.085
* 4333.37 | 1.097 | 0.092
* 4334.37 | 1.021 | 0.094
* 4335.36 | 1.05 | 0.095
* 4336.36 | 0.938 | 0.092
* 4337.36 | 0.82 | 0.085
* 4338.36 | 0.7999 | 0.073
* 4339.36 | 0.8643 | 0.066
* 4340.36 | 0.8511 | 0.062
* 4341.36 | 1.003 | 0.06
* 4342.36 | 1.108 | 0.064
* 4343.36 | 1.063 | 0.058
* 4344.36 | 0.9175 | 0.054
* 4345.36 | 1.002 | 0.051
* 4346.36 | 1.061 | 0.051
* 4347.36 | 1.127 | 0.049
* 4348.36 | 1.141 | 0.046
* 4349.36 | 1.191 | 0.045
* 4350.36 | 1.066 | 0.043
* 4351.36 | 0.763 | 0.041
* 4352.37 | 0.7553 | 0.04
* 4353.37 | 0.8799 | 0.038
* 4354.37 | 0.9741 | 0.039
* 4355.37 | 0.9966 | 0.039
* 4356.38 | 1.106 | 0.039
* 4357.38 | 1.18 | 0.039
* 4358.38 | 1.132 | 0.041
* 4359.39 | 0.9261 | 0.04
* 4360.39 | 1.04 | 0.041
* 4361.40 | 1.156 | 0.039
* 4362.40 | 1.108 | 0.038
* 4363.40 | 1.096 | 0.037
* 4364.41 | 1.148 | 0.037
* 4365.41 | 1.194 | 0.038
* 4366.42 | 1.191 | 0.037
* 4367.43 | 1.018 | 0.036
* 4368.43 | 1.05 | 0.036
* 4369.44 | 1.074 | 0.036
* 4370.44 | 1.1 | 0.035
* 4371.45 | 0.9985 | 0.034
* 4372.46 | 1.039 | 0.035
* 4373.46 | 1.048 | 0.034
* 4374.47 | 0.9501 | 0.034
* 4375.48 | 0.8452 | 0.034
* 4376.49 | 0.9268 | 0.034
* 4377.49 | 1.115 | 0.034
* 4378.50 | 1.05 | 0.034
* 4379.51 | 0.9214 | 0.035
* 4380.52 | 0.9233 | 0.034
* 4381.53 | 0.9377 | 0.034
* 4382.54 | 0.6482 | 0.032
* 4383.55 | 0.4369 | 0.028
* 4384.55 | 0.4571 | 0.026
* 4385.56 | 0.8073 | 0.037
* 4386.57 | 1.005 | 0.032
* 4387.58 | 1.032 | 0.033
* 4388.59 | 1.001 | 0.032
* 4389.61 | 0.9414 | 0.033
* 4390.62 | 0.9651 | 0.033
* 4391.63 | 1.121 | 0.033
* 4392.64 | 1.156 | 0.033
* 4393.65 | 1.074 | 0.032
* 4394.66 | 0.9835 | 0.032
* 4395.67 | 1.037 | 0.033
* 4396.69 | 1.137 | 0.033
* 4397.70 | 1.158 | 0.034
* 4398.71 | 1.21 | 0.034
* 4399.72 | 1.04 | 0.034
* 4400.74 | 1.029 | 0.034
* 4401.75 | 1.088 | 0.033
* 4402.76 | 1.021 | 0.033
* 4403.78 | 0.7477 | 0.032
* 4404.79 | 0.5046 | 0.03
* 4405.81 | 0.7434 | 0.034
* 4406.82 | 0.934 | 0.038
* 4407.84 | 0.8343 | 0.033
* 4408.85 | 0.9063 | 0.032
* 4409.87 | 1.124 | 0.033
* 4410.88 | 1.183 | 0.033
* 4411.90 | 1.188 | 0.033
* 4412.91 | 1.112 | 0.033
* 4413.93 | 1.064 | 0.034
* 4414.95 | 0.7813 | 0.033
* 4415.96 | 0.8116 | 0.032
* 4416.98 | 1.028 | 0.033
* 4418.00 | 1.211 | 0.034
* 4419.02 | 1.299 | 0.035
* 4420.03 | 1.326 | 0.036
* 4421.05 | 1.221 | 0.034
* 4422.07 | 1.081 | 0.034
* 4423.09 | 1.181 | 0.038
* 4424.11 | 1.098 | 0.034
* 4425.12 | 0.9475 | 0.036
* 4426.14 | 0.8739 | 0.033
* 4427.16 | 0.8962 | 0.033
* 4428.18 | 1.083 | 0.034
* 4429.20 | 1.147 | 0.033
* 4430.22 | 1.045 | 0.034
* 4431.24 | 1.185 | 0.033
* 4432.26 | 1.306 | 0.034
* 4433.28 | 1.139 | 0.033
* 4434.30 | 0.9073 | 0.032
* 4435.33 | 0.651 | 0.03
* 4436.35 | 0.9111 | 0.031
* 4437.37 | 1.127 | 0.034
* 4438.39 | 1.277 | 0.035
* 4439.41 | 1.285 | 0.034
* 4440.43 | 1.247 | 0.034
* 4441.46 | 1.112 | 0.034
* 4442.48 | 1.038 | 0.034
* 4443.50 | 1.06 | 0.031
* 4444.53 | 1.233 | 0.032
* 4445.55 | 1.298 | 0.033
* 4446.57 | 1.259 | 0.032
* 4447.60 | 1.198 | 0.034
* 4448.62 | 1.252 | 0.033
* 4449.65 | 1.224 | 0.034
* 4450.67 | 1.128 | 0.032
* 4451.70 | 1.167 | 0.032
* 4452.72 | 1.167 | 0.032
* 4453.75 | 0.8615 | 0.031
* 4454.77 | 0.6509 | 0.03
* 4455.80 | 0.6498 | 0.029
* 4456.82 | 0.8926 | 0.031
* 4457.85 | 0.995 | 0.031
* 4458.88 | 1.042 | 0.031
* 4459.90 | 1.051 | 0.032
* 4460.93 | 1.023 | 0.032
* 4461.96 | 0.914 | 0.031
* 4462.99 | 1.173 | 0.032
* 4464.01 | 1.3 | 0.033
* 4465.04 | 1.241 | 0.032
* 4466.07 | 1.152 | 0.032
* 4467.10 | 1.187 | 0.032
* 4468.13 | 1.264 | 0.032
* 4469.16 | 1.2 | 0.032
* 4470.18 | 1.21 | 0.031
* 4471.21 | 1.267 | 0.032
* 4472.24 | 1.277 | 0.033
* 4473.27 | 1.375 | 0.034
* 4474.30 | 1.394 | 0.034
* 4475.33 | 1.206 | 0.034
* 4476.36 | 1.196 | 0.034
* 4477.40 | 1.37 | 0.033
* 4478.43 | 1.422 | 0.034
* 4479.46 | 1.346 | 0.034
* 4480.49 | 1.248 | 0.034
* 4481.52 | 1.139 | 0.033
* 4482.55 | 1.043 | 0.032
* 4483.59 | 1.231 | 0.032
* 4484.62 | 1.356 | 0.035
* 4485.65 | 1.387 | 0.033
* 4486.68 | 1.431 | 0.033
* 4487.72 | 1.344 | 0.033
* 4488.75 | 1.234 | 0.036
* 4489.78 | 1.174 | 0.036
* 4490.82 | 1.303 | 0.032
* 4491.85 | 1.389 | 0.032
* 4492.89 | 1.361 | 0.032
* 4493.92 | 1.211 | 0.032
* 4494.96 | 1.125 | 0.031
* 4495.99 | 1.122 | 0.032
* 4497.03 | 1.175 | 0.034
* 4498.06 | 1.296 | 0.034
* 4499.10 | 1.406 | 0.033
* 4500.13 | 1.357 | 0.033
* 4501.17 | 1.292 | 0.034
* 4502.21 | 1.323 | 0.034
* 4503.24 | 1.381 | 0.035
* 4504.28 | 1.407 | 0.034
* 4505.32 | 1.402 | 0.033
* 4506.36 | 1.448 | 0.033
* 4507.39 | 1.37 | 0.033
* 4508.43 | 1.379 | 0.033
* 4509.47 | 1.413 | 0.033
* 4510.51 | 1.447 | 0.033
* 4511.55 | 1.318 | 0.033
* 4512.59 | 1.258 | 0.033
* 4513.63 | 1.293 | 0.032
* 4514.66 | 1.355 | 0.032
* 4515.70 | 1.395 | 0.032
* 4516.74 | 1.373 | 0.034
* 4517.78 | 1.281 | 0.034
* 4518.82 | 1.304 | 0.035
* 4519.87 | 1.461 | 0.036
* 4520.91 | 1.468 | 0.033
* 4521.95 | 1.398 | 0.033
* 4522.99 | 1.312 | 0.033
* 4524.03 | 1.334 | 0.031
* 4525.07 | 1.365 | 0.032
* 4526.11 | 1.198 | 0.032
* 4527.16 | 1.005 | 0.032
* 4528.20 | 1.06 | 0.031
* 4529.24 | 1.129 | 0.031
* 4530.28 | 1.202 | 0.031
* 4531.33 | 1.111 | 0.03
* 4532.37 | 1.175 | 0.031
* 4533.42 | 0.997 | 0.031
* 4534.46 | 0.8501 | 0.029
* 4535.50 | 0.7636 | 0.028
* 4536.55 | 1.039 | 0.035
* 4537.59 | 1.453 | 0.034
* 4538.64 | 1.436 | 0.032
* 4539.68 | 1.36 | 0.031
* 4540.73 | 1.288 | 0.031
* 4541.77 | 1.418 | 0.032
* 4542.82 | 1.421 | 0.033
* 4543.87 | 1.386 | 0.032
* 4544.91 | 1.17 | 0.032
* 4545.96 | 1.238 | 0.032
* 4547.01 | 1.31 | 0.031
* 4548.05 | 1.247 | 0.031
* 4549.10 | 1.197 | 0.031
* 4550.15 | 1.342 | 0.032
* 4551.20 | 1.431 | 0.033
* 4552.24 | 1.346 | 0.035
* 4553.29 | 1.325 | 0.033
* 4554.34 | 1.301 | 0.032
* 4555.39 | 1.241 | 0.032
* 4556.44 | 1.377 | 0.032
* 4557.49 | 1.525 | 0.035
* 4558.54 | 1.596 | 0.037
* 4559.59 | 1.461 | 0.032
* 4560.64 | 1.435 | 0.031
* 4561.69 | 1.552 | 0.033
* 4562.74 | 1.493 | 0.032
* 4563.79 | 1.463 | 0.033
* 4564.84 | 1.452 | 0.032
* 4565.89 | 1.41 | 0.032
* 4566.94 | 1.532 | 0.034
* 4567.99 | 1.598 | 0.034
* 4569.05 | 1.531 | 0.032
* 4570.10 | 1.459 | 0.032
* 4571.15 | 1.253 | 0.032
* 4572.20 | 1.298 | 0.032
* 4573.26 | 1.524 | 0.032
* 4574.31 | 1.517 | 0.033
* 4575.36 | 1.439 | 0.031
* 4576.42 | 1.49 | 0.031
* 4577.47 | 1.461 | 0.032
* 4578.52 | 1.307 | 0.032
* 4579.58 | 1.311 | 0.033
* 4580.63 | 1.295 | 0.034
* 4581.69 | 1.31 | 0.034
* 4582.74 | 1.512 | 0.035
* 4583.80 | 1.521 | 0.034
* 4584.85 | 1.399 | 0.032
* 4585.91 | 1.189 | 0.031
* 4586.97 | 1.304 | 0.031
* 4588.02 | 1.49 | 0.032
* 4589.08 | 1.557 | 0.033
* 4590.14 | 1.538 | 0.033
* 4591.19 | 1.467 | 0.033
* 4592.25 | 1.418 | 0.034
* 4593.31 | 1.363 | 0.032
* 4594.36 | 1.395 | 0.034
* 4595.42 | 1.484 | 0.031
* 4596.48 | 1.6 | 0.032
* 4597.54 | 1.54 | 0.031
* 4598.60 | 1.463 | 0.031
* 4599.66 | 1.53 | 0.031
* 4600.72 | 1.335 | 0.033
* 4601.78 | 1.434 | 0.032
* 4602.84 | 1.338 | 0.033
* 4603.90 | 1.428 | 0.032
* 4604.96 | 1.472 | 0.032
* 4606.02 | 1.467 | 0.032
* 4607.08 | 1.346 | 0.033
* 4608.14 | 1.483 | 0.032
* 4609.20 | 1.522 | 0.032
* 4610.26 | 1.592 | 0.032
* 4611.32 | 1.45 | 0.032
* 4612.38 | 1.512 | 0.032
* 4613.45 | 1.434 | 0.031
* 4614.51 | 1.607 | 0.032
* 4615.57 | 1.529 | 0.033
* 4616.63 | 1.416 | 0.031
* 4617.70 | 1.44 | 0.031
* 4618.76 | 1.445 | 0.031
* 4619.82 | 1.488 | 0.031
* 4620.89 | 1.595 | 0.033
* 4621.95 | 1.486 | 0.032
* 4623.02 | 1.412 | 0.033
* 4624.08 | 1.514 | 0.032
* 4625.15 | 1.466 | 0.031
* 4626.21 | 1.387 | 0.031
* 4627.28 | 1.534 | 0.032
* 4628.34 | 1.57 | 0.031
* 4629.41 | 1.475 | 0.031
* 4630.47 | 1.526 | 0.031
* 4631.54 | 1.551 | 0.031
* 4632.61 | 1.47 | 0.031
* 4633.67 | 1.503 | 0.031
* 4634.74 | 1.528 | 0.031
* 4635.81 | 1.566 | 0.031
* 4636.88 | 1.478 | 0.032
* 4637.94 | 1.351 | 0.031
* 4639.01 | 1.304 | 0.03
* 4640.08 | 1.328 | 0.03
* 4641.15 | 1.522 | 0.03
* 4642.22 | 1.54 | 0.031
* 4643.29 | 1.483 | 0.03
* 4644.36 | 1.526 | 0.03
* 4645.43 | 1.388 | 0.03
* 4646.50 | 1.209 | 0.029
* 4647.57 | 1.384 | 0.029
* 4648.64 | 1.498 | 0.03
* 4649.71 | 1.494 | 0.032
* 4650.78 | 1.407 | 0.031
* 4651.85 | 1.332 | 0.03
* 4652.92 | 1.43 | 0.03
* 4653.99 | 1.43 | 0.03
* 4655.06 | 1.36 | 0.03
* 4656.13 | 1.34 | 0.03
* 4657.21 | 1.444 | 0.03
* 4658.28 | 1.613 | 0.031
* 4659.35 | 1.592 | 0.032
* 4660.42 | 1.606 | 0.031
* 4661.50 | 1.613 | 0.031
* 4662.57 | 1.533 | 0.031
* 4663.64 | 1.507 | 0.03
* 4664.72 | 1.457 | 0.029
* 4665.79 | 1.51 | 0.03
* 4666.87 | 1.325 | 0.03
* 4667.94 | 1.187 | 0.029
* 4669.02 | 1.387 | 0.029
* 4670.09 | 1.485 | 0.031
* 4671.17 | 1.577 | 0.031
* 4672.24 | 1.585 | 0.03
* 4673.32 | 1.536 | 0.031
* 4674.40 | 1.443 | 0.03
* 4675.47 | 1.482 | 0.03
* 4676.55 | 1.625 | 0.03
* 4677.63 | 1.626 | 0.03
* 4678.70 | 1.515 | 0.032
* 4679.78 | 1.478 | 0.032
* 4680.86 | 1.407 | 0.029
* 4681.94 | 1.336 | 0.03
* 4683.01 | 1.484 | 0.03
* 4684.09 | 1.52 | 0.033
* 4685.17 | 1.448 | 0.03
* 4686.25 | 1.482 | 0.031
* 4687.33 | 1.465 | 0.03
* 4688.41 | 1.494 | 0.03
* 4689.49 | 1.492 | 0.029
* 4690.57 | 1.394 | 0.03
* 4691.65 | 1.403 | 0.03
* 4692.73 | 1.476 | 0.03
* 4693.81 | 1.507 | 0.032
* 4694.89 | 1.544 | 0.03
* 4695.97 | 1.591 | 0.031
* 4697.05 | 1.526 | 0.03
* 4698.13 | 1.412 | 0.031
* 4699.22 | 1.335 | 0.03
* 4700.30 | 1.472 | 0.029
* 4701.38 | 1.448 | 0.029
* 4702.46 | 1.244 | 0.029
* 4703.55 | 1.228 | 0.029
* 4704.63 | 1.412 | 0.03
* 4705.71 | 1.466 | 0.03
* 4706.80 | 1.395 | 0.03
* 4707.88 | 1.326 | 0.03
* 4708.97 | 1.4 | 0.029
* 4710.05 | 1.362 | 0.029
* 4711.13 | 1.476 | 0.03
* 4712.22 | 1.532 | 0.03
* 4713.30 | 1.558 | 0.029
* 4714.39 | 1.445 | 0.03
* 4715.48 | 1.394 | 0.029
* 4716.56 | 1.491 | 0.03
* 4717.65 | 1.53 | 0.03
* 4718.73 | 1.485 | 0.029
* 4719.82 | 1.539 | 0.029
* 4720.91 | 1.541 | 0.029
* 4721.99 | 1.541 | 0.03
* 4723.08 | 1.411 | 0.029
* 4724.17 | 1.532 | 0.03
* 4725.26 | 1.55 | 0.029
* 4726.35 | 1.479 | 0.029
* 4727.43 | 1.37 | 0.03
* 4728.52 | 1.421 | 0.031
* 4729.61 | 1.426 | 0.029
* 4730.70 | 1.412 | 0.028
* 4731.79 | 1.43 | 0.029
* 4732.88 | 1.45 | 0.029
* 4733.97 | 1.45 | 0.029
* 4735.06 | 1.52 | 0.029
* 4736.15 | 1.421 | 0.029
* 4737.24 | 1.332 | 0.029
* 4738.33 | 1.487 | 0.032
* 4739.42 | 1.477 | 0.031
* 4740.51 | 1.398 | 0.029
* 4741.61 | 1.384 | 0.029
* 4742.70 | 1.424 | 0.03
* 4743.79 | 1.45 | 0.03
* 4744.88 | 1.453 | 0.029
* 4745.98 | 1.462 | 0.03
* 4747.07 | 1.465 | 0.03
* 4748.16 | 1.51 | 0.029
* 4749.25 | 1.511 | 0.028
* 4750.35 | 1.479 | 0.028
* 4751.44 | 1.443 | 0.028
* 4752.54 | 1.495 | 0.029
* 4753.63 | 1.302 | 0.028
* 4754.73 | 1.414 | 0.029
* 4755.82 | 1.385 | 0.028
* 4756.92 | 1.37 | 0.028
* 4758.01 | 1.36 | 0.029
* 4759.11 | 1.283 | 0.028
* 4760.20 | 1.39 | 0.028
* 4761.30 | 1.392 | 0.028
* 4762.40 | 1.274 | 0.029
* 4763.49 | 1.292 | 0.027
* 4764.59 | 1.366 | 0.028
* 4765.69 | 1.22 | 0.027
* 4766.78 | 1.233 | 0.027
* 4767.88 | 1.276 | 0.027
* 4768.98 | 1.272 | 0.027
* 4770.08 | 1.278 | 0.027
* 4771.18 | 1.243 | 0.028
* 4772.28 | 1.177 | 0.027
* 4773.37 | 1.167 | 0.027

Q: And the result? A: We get 1.68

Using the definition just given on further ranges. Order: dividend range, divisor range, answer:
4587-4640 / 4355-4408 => 1.65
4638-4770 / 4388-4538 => 1.38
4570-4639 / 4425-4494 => 1.34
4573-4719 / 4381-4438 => 1.62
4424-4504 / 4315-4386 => 1.27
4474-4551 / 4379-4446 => 1.31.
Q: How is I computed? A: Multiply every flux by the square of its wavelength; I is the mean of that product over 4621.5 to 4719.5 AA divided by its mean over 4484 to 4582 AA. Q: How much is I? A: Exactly 1.17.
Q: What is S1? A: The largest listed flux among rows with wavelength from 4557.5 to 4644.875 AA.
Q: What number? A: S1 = 1.607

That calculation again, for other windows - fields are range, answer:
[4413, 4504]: 1.431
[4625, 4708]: 1.626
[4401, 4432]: 1.326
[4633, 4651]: 1.566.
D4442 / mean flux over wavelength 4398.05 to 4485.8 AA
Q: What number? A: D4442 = 1.1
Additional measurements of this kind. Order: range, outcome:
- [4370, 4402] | 0.973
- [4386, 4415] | 1.01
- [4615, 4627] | 1.47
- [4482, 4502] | 1.28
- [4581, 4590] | 1.41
